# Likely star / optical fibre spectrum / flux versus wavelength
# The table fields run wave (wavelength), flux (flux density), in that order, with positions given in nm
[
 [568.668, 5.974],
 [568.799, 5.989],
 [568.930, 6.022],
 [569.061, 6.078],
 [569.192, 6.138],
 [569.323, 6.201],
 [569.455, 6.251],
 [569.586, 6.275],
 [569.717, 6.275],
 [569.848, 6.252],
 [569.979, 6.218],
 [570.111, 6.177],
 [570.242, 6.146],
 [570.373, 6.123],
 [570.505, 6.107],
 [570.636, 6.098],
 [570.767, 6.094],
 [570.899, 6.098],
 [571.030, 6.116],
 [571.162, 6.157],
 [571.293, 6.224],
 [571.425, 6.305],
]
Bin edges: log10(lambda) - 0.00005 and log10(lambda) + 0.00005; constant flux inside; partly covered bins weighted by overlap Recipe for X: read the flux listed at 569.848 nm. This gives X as 6.252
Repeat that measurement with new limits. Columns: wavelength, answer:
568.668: 5.974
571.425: 6.305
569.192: 6.138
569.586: 6.275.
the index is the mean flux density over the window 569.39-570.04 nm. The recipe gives 6.26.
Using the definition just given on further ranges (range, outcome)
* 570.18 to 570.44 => 6.13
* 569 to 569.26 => 6.11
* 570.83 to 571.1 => 6.09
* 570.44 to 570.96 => 6.1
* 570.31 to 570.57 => 6.1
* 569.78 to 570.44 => 6.18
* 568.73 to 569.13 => 6.03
